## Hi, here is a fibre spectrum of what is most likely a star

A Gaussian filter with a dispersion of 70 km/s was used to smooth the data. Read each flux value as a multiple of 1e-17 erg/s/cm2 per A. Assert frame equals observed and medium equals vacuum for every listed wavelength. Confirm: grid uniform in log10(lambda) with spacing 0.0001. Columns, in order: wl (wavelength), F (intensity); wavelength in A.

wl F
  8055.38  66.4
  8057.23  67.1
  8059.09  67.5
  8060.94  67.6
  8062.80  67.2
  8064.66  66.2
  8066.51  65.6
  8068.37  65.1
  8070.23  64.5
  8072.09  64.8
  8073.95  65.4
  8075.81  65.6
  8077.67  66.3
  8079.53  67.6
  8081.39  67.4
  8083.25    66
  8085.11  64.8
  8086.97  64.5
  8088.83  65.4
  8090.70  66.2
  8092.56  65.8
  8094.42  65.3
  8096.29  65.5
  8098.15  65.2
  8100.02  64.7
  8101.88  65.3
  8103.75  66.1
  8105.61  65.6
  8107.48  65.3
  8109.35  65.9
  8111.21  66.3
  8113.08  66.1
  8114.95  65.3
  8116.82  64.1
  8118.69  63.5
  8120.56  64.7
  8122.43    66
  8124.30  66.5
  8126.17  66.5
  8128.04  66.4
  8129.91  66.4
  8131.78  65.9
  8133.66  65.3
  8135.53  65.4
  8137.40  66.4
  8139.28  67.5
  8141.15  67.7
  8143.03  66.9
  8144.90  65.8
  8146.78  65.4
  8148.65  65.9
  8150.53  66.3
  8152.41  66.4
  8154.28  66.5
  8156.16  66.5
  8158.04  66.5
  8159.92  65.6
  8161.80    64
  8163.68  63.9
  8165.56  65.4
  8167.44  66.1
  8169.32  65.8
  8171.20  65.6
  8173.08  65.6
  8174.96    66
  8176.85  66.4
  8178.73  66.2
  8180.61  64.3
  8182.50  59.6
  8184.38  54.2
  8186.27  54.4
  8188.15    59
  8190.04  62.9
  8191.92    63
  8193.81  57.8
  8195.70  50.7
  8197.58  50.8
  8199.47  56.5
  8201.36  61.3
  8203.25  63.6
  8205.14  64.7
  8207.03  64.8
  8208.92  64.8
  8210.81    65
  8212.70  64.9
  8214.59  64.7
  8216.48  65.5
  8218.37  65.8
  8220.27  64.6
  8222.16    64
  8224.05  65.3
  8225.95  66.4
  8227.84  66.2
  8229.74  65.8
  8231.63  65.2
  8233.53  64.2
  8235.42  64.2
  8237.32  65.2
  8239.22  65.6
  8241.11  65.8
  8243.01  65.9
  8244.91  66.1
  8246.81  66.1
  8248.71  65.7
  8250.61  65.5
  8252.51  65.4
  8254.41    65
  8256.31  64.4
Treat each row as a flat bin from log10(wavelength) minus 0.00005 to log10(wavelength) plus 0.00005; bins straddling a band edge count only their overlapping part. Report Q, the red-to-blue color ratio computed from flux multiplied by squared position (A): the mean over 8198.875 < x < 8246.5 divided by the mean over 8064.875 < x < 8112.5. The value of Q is 1.02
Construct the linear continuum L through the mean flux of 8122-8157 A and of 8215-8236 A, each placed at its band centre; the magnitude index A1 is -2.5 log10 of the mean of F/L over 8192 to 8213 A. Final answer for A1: 0.09 mag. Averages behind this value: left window 66.3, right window 65.2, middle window 60.4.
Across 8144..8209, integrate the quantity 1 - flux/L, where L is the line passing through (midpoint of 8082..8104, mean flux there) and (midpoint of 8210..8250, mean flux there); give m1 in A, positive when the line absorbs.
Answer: 2.47 A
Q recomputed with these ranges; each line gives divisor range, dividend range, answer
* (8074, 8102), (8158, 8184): 1.01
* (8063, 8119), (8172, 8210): 0.95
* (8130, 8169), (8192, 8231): 0.96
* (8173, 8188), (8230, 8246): 1.07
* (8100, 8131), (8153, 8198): 0.97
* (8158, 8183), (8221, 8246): 1.02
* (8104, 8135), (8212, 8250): 1.02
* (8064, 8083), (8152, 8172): 1.02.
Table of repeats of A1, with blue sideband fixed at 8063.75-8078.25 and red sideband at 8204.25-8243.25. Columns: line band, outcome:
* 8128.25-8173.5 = -0.01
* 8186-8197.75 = 0.14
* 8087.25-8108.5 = 0.00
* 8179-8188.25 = 0.11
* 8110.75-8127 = 0.00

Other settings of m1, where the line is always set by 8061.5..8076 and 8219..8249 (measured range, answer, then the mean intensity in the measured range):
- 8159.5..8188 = 0.90 A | 63.4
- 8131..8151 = -0.23 A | 66.2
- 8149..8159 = -0.14 A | 66.4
